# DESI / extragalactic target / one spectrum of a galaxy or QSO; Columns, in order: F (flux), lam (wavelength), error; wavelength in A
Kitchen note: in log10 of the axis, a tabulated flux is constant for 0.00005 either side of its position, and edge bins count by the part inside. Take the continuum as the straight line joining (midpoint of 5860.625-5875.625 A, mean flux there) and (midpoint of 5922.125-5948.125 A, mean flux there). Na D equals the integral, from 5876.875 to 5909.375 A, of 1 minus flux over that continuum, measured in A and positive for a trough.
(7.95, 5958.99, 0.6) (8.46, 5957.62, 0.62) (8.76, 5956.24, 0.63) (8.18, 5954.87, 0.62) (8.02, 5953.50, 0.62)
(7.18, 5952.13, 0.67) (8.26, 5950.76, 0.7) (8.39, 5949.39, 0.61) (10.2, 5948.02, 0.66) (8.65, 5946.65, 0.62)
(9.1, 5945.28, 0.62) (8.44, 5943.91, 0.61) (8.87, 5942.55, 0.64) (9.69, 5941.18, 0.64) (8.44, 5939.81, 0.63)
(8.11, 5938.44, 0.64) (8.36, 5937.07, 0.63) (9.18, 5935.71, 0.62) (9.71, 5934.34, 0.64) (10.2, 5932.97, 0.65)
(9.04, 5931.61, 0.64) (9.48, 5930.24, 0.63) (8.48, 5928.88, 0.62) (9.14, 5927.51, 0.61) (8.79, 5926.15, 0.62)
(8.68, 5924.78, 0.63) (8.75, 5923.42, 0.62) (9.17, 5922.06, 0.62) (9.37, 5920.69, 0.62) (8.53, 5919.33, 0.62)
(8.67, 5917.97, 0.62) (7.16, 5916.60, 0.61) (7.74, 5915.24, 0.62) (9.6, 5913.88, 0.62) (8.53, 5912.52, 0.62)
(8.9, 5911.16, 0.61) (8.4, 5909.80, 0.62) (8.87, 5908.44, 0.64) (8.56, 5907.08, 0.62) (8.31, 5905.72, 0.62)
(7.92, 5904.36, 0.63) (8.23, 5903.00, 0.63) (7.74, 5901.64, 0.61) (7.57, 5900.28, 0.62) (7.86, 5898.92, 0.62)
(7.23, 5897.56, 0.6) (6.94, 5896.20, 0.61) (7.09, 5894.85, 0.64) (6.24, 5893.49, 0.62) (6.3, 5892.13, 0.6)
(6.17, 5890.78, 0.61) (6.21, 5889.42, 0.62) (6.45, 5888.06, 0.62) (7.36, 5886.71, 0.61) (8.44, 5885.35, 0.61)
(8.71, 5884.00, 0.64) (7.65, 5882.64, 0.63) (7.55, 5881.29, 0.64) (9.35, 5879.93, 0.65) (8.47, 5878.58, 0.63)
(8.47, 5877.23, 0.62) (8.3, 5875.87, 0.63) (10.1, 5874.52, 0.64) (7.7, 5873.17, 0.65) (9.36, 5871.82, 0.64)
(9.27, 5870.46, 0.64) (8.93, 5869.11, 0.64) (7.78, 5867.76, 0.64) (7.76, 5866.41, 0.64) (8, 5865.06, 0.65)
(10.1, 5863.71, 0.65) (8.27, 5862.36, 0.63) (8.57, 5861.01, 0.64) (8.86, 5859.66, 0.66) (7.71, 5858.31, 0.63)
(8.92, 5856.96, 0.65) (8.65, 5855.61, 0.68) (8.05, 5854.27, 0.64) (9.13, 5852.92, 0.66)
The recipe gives 4.3 A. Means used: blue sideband 8.71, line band 7.65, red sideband 9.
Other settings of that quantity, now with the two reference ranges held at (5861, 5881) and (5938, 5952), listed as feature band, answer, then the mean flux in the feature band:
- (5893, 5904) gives 1.65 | 7.4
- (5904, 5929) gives 0.31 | 8.62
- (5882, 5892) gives 1.69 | 7.23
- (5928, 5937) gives -0.54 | 9.28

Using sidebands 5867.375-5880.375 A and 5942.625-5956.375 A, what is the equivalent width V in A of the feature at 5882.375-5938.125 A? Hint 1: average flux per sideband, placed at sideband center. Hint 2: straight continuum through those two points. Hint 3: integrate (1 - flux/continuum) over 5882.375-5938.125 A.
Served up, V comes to 3.0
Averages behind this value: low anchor 8.79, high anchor 8.53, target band 8.19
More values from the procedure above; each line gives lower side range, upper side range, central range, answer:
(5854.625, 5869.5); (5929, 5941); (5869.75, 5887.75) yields 0.30 A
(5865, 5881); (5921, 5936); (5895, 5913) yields 1.76 A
